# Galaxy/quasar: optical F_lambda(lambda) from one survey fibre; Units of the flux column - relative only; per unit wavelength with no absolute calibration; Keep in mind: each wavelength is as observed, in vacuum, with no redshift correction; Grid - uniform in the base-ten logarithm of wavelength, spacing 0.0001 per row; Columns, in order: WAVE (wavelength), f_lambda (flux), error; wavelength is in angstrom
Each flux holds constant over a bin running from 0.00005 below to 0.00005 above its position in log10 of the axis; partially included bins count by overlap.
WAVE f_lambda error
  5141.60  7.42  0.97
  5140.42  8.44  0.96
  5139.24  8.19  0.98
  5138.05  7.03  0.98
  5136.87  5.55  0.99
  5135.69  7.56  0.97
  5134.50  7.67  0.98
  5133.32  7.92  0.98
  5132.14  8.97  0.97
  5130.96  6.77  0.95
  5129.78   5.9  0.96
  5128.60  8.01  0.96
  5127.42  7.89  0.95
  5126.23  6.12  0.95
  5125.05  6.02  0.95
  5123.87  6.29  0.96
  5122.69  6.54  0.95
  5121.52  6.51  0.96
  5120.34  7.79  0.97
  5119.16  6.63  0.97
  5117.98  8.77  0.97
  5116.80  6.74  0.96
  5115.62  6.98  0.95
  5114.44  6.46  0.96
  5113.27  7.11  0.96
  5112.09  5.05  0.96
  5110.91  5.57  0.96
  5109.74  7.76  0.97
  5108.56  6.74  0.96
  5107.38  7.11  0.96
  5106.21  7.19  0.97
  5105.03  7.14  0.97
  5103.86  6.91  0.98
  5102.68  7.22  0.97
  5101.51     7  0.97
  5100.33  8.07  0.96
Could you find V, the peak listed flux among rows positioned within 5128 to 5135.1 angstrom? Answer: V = 8.97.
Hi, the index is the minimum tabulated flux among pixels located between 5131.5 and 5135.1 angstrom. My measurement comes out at 7.67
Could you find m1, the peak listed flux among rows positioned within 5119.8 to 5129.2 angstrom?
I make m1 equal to 8.01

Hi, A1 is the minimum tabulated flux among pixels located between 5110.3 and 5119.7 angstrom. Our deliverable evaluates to 5.05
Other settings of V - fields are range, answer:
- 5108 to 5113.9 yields 7.76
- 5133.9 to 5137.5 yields 7.67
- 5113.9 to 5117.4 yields 6.98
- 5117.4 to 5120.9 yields 8.77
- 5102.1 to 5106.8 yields 7.22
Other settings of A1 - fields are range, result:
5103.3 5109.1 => 6.74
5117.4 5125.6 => 6.02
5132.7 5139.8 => 5.55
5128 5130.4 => 5.9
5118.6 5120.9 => 6.63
